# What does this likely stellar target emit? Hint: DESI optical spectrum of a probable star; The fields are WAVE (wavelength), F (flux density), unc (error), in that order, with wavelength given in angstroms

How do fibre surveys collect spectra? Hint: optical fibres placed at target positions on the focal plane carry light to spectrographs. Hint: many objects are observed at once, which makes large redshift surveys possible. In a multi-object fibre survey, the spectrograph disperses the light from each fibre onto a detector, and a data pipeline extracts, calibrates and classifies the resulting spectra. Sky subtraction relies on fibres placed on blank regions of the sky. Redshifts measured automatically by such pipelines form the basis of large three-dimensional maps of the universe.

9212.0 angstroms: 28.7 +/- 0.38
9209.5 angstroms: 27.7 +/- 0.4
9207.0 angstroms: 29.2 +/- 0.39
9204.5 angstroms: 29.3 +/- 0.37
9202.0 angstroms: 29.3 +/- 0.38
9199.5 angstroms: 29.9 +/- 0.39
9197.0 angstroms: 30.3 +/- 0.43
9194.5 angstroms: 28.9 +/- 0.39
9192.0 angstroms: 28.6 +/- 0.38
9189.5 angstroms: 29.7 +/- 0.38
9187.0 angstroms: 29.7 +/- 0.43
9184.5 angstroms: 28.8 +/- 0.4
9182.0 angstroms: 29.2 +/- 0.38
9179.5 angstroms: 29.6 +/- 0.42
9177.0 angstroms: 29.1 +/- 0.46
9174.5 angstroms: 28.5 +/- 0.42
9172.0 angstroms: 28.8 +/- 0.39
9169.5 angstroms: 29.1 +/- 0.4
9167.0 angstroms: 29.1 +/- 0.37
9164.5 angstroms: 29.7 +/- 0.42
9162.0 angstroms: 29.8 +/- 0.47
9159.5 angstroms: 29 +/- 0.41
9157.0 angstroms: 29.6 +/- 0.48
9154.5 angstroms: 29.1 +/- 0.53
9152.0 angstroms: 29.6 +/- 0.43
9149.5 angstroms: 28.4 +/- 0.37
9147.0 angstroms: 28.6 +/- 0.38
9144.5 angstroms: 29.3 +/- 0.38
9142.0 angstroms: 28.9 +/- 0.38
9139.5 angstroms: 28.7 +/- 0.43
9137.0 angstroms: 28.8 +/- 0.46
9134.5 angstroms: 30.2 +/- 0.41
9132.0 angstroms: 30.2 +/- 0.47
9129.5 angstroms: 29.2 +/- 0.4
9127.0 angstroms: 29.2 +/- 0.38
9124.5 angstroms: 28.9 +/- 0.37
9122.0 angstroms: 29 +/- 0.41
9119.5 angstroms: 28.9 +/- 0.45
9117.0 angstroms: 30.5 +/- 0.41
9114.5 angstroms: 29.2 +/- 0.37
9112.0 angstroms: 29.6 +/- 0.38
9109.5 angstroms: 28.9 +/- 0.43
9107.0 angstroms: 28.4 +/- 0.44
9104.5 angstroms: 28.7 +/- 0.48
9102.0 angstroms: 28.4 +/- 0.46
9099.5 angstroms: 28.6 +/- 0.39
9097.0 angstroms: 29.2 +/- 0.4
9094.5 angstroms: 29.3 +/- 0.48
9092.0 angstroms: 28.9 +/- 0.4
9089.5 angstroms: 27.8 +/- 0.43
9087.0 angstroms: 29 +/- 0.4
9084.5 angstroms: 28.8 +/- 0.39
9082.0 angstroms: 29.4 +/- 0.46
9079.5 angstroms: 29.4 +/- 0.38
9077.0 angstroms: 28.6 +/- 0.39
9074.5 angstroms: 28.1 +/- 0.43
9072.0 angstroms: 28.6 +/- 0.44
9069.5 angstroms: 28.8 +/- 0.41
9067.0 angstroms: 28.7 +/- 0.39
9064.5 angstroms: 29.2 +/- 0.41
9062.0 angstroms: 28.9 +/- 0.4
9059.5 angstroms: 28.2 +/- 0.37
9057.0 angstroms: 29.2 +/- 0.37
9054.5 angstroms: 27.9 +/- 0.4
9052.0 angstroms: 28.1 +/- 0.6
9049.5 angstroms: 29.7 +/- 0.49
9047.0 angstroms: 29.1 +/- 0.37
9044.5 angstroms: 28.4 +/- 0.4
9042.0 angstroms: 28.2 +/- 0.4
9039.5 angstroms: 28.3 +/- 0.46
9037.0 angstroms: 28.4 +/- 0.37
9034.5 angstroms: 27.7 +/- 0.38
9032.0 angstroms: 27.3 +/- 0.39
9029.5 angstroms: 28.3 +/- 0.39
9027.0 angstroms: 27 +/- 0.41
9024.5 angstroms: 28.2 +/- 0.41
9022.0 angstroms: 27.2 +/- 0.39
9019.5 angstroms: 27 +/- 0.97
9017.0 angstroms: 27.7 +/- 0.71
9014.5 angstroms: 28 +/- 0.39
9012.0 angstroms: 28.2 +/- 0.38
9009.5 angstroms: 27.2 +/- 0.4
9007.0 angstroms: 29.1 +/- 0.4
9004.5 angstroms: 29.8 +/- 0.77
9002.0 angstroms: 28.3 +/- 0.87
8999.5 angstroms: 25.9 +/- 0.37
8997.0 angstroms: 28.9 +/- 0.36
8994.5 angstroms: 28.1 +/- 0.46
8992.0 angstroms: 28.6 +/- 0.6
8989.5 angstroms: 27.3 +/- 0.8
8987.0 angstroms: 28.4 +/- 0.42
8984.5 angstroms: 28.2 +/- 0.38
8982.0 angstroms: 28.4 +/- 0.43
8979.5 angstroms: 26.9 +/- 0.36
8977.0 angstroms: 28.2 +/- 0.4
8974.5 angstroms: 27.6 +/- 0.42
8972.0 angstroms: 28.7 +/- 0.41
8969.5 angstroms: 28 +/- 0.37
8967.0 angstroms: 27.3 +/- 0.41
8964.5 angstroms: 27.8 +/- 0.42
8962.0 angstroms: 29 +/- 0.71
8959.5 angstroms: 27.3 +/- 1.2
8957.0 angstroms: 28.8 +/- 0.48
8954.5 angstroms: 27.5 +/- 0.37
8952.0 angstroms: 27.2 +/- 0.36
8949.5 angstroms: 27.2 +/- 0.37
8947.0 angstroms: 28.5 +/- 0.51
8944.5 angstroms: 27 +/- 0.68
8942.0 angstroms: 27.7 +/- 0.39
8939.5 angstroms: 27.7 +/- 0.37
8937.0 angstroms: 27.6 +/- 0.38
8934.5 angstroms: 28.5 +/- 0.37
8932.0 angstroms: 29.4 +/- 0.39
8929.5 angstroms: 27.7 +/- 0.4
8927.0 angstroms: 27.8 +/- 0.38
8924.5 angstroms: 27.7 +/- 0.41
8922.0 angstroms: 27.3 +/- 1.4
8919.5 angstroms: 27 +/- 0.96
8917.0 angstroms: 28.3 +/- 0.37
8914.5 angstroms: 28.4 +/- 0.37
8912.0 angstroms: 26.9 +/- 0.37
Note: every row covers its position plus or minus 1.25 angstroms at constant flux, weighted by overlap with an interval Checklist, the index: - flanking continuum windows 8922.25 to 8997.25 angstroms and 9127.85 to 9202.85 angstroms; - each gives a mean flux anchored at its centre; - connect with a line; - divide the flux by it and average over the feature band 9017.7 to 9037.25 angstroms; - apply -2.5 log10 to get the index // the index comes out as 0.03 mag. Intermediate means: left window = 27.9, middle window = 27.6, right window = 29.3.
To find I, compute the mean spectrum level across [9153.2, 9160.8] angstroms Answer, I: 29.2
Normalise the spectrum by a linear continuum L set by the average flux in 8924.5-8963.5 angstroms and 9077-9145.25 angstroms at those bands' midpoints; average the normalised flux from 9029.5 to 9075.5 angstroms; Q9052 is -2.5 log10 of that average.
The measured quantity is 0.007 mag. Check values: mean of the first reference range 27.9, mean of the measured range 28.5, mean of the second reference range 29.1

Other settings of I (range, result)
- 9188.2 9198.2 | 29.4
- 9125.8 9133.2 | 29.5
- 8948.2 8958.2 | 27.7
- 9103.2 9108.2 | 28.6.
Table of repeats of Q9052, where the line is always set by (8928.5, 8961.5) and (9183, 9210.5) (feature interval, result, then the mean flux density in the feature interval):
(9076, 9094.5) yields -0.01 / 28.9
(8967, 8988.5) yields 0.00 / 28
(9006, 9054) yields 0.01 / 28.1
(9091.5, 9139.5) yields -0.01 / 29.2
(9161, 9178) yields 0.00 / 29.1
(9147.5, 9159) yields 0.00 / 29.1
